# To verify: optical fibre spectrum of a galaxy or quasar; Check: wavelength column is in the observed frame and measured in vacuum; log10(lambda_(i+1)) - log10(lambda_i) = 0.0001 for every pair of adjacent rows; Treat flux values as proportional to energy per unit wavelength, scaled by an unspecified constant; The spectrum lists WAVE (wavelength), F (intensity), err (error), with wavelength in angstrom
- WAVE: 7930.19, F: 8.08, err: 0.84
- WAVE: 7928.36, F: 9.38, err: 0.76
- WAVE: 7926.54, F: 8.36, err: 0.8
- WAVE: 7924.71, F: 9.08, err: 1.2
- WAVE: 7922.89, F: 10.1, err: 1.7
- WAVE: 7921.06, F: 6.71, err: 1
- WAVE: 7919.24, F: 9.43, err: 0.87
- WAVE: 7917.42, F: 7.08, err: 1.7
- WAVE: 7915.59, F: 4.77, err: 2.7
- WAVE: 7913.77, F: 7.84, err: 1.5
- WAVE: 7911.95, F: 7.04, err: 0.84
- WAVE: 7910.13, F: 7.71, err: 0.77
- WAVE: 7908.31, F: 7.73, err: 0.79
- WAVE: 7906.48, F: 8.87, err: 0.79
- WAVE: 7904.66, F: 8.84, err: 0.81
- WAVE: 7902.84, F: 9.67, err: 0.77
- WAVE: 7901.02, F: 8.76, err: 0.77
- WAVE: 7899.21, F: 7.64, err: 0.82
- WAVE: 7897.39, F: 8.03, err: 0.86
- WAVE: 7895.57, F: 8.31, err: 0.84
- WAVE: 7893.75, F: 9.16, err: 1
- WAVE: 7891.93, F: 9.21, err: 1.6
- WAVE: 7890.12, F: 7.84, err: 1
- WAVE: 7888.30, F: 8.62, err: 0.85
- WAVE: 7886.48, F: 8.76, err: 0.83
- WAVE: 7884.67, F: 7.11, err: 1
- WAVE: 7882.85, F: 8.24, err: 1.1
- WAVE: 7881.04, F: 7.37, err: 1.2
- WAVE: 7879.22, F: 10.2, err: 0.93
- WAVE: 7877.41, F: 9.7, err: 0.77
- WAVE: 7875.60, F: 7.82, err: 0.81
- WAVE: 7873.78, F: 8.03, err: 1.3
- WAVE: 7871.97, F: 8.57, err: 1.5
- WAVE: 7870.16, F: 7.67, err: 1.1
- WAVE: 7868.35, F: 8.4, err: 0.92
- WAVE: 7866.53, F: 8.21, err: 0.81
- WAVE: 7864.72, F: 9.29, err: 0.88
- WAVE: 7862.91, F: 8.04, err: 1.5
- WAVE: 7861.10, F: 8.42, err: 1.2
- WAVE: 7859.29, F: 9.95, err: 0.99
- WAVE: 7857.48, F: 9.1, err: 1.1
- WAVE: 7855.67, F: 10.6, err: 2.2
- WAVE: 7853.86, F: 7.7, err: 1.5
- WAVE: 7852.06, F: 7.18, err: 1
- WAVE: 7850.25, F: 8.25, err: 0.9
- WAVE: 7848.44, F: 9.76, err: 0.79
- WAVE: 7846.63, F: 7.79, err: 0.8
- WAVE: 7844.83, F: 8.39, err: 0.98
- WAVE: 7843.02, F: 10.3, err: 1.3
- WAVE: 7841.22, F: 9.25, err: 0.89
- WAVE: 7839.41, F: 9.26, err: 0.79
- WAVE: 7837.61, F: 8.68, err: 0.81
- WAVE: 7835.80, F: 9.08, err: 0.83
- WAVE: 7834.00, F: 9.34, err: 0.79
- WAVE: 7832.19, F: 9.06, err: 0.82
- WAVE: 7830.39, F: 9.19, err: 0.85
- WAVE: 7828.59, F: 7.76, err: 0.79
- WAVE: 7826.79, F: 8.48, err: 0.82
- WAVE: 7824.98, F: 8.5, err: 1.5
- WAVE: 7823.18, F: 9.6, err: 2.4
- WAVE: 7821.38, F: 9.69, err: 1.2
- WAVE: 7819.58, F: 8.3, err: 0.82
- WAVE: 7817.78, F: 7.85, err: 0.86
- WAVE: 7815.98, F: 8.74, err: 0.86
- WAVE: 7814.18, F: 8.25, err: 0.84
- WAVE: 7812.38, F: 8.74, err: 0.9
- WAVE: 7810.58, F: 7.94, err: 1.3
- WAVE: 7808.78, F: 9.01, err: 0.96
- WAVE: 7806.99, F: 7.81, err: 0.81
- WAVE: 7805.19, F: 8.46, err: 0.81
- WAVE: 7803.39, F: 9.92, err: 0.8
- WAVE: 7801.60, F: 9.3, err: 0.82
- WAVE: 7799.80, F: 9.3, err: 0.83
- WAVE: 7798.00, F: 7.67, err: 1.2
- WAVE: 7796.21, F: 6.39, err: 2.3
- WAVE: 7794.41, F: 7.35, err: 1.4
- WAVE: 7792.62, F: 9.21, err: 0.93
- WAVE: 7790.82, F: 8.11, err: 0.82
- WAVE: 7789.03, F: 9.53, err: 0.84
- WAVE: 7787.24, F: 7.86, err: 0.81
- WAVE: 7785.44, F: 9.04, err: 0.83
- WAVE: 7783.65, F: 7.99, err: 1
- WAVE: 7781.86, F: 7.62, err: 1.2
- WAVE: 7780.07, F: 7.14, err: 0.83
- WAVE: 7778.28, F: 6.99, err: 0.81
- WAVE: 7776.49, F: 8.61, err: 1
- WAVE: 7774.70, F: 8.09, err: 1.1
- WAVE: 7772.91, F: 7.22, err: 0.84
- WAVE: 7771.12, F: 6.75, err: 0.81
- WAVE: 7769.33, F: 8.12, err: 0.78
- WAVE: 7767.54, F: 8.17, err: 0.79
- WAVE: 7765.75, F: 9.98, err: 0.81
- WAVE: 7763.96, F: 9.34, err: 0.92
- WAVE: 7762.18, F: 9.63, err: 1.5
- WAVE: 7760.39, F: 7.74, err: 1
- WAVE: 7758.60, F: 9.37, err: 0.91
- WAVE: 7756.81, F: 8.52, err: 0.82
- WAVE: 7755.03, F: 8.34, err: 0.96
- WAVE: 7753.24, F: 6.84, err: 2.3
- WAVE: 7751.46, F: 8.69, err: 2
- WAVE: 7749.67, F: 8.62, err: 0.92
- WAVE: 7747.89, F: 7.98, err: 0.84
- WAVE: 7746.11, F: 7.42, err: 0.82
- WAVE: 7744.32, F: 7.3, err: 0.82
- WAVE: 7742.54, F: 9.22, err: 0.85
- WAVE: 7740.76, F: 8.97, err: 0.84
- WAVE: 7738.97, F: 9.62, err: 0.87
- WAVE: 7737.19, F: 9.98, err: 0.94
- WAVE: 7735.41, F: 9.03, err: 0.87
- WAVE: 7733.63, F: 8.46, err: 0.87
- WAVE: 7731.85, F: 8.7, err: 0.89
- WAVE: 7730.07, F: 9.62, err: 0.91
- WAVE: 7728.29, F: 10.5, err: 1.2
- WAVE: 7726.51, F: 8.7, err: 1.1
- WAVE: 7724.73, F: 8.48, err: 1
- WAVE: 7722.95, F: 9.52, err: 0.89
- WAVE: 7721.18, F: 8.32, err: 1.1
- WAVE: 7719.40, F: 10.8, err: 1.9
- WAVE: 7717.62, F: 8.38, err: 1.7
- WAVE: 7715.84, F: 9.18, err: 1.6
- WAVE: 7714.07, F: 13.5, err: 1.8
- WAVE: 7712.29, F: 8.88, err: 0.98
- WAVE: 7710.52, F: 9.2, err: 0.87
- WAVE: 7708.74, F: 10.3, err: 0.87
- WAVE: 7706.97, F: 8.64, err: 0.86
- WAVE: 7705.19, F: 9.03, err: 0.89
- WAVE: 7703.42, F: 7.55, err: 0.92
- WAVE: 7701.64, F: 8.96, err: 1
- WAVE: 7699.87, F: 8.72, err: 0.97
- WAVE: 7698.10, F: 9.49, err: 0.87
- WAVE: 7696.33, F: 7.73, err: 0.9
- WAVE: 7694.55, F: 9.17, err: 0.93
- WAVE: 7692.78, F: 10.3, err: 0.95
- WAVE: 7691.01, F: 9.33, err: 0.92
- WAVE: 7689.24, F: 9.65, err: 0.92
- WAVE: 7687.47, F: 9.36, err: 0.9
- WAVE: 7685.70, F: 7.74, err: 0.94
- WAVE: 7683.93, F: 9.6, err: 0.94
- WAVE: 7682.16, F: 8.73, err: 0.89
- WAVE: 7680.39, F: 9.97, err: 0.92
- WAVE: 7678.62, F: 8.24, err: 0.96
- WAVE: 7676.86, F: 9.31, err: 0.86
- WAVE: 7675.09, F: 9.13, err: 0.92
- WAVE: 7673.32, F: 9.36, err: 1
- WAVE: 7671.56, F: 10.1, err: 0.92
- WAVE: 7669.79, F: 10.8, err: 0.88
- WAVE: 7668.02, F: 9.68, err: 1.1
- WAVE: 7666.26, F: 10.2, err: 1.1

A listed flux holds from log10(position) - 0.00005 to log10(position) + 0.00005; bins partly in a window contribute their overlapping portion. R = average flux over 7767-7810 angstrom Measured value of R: 8.15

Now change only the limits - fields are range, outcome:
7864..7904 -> 8.48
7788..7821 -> 8.46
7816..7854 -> 8.76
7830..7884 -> 8.75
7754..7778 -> 8.4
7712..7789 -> 8.69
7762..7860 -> 8.56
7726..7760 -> 8.71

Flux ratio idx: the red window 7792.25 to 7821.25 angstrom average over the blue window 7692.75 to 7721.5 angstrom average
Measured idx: 0.9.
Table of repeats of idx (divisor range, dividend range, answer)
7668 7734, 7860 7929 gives 0.89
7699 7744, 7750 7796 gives 0.89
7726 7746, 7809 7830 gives 0.95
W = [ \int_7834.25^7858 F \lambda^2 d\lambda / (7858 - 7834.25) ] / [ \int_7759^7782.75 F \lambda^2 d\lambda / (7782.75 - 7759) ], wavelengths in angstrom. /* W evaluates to 1.11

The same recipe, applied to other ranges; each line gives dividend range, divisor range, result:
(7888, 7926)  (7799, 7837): 0.96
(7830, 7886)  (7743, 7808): 1.08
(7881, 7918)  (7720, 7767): 0.95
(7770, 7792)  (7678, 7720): 0.87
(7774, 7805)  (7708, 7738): 0.88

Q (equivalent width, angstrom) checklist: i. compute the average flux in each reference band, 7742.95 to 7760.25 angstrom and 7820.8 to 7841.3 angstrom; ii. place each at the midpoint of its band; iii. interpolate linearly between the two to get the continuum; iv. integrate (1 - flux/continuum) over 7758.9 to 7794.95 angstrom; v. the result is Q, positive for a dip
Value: 0.6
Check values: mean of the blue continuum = 8.13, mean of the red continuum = 8.97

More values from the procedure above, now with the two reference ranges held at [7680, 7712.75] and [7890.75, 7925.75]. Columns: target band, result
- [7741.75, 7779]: 2.4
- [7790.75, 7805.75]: 0.4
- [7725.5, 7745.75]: -0.3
